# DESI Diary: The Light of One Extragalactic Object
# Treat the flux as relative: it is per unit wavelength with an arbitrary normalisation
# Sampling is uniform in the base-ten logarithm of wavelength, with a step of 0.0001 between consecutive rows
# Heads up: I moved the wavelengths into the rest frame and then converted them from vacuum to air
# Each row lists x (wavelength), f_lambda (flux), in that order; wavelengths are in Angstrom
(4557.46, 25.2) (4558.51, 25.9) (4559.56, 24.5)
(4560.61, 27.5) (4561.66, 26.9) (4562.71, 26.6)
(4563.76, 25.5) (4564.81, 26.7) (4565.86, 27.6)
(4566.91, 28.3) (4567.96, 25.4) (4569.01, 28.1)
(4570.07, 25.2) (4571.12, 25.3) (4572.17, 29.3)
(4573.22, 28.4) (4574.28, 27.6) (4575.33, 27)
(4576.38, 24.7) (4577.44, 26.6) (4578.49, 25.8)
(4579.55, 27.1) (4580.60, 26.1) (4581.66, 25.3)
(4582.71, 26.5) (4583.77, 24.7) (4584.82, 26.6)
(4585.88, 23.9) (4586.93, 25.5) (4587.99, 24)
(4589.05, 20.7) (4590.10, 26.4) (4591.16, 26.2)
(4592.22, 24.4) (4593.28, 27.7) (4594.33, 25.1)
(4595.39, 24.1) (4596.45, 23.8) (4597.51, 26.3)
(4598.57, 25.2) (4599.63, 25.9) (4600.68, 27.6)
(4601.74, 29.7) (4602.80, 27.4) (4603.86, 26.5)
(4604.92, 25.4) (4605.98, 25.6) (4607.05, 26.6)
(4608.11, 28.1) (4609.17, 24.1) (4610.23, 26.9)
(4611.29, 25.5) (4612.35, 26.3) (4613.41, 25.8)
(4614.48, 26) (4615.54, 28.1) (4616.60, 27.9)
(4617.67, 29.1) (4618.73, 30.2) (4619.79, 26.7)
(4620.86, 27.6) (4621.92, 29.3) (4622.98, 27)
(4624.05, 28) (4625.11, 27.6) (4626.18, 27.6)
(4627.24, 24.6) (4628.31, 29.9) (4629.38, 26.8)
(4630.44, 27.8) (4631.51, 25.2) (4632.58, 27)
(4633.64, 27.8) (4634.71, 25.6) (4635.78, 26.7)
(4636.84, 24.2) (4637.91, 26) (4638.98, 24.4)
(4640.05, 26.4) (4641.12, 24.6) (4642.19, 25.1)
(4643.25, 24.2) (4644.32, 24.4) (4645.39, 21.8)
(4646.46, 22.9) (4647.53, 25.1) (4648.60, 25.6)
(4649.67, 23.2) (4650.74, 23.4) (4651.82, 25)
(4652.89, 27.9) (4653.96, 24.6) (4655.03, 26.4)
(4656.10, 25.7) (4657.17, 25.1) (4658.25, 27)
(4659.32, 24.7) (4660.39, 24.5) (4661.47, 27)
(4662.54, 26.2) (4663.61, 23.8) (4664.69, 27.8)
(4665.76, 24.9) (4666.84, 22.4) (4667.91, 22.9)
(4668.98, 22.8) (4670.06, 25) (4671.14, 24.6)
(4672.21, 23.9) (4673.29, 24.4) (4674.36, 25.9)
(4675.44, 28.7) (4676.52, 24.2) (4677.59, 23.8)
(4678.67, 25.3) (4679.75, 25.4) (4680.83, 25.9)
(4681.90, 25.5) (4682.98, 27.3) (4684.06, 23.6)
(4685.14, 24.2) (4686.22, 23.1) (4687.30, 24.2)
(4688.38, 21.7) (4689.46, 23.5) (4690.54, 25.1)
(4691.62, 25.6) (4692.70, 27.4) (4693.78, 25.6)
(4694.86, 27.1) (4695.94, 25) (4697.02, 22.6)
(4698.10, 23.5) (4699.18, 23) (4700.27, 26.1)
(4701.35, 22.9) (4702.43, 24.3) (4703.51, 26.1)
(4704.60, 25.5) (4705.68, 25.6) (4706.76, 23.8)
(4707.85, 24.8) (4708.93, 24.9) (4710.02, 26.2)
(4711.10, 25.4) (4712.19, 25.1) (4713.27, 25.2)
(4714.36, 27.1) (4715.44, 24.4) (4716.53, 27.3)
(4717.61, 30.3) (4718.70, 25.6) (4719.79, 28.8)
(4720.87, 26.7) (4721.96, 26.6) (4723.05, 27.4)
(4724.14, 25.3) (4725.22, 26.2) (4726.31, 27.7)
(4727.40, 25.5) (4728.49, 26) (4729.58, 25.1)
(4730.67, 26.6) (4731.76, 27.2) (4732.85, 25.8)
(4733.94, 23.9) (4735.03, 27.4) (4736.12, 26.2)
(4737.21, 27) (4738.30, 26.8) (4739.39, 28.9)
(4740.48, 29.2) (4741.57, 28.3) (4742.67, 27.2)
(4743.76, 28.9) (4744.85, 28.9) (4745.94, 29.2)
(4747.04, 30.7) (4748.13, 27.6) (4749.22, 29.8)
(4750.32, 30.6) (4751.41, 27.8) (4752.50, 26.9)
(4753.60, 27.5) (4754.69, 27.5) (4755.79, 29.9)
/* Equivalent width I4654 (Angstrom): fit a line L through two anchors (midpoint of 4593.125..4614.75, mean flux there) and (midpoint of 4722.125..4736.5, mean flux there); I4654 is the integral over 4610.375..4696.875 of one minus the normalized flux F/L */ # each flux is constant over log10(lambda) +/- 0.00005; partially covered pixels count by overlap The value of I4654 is 1.81 Angstrom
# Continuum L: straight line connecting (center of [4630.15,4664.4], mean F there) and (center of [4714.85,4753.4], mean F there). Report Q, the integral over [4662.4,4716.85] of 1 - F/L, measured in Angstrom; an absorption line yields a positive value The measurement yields 2.9 Angstrom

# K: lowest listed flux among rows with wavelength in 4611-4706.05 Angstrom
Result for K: 21.7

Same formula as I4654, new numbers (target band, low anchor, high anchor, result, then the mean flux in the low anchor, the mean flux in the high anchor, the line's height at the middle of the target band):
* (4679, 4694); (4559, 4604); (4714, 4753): 1.2 Angstrom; 26.1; 27.4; 27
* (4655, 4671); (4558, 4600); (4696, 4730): 0.5 Angstrom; 26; 25.6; 25.8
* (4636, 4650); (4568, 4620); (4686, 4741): 0.8 Angstrom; 26.3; 25.8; 26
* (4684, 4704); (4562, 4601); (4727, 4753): 2.0 Angstrom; 26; 27.6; 27.1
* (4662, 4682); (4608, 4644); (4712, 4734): 1.3 Angstrom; 26.7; 26.4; 26.6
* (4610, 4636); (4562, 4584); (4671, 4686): -1.3 Angstrom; 26.6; 25.2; 25.9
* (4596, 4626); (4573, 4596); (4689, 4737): -1.5 Angstrom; 25.6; 25.7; 25.6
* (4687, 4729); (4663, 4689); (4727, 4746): 0.7 Angstrom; 24.6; 27.1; 25.9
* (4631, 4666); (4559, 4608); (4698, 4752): 1.4 Angstrom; 26.1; 26.6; 26.4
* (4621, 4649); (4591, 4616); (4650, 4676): -0.4 Angstrom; 26.2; 25.2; 25.6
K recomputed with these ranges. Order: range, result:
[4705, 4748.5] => 23.8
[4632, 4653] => 21.8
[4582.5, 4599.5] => 20.7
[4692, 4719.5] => 22.6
